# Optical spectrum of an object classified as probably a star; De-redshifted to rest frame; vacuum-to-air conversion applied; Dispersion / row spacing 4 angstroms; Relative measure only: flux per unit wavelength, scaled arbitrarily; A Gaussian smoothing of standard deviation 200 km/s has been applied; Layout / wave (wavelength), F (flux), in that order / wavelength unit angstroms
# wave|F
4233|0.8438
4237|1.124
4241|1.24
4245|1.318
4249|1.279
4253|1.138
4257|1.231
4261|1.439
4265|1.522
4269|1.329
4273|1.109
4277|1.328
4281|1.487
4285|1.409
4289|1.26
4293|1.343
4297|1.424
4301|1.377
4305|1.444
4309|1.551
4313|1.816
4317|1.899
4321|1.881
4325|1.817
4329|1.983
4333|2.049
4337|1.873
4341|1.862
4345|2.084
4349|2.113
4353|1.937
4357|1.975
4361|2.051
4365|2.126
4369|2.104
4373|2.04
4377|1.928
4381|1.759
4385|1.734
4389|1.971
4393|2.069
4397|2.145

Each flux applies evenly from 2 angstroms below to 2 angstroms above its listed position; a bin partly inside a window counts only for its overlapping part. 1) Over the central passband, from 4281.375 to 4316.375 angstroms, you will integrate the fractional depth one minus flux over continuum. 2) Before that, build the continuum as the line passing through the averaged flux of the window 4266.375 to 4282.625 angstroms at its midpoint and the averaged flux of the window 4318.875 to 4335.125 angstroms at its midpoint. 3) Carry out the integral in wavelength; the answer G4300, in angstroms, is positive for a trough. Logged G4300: 2.9 angstroms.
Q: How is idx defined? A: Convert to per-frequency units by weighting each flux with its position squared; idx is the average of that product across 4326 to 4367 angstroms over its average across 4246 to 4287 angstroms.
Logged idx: 1.6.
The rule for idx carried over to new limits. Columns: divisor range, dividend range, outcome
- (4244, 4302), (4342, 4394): 1.56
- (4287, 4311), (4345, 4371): 1.51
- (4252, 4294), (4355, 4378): 1.60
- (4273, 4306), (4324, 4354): 1.48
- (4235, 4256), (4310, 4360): 1.65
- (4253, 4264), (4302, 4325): 1.33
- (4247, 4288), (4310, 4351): 1.50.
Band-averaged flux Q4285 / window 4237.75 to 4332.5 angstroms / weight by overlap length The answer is 1.47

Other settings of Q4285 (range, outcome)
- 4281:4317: 1.48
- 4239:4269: 1.31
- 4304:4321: 1.72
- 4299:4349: 1.82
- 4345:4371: 2.05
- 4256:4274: 1.34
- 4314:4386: 1.96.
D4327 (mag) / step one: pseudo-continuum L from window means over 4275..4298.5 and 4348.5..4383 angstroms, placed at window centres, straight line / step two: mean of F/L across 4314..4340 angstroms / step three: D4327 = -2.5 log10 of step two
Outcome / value -0.13 mag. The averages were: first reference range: 1.37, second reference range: 2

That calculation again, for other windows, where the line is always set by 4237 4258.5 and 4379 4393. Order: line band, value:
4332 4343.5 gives -0.18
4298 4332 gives -0.12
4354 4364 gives -0.16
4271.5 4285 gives 0.03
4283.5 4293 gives 0.06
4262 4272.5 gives -0.05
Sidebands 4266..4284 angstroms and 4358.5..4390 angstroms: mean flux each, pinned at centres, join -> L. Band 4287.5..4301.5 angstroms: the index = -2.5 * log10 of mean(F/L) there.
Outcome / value 0.08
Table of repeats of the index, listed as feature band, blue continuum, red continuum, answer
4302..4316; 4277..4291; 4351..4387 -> -0.039 mag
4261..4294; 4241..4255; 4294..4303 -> -0.019 mag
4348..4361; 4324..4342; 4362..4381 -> -0.016 mag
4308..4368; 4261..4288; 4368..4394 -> -0.143 mag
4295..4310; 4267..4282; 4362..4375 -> 0.069 mag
